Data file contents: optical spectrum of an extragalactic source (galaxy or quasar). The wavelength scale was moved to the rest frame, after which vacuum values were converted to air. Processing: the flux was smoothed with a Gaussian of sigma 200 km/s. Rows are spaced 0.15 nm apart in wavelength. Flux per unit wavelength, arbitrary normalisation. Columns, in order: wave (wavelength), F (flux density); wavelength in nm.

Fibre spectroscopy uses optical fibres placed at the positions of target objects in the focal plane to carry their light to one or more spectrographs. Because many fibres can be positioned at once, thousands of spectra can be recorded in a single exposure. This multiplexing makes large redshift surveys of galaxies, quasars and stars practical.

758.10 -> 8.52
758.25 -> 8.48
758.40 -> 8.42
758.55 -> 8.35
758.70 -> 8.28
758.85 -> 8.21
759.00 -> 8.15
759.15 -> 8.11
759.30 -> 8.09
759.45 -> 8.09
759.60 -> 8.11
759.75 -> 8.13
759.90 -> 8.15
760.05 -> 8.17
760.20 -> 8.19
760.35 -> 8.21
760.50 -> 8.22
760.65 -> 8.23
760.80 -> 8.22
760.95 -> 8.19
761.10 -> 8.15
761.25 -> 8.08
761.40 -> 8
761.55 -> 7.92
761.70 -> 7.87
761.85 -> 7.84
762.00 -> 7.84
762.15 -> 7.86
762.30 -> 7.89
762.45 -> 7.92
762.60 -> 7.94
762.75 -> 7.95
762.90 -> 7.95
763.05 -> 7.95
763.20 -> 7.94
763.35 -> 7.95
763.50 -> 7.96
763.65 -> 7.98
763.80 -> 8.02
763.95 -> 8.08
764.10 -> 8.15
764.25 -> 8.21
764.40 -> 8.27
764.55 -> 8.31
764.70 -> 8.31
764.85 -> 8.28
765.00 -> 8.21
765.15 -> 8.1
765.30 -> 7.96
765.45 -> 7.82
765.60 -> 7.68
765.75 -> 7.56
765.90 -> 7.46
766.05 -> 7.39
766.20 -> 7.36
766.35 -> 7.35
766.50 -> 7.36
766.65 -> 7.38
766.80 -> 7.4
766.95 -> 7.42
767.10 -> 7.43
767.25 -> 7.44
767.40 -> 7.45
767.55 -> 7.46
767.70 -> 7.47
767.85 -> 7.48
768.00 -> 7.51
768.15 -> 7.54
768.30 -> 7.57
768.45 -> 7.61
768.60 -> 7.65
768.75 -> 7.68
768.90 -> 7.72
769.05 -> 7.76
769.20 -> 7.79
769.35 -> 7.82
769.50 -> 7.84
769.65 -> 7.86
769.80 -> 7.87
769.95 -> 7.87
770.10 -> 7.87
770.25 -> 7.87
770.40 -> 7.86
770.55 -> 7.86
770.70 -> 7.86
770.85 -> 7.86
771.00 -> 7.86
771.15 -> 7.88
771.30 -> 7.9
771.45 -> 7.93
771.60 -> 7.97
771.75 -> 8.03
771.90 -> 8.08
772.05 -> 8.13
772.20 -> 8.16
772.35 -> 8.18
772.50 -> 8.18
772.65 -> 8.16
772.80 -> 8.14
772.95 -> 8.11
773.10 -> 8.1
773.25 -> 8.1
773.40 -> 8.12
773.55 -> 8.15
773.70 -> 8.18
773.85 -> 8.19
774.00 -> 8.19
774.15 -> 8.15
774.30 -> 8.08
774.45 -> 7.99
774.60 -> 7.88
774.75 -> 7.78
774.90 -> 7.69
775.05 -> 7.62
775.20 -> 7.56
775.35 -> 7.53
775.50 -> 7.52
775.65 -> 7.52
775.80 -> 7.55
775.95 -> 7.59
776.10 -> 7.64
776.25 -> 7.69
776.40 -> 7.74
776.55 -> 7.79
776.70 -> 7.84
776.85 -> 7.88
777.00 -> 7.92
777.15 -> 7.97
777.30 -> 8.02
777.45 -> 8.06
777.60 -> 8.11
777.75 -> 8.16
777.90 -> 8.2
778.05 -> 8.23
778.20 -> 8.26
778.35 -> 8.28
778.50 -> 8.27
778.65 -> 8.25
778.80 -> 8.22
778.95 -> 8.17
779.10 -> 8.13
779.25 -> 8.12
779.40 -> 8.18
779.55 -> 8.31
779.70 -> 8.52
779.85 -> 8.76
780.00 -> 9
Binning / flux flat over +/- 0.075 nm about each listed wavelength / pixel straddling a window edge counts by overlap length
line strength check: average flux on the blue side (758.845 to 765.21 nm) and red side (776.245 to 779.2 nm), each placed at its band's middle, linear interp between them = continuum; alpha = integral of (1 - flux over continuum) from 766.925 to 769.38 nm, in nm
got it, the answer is 0.15 nm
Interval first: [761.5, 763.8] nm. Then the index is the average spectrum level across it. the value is 7.92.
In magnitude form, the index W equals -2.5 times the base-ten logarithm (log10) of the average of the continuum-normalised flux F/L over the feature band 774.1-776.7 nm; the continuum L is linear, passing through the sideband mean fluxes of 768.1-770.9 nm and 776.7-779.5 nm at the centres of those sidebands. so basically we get 0.041 mag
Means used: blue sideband 7.78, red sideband 8.13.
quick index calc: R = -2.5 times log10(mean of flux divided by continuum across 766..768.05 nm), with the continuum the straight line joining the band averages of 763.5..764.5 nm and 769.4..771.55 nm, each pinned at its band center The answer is 0.08 mag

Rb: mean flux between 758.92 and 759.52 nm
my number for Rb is 8.11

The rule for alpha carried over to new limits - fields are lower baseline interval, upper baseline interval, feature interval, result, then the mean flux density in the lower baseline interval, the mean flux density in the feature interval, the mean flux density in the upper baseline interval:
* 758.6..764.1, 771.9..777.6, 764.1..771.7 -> 0.23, 8.05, 7.75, 7.93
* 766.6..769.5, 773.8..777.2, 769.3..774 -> -0.20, 7.57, 8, 7.79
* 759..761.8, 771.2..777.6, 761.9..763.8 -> 0.04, 8.12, 7.93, 7.93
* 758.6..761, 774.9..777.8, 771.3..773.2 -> -0.05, 8.17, 8.09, 7.77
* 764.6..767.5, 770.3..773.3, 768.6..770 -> 0.01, 7.65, 7.79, 8.02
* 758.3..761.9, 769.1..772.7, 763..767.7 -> 0.15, 8.15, 7.79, 7.94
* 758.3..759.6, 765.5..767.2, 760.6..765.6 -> -0.17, 8.21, 8.03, 7.44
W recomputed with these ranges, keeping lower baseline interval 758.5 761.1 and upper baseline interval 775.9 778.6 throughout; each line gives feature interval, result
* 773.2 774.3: -0.017 mag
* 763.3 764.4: 0.009 mag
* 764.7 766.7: 0.055 mag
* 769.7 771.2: 0.027 mag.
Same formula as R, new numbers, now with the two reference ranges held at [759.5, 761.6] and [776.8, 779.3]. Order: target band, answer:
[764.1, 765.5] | 0.00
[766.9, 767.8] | 0.10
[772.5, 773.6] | 0.00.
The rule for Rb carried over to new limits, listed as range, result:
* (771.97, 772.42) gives 8.16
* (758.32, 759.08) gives 8.28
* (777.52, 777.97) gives 8.16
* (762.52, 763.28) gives 7.95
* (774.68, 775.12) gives 7.7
